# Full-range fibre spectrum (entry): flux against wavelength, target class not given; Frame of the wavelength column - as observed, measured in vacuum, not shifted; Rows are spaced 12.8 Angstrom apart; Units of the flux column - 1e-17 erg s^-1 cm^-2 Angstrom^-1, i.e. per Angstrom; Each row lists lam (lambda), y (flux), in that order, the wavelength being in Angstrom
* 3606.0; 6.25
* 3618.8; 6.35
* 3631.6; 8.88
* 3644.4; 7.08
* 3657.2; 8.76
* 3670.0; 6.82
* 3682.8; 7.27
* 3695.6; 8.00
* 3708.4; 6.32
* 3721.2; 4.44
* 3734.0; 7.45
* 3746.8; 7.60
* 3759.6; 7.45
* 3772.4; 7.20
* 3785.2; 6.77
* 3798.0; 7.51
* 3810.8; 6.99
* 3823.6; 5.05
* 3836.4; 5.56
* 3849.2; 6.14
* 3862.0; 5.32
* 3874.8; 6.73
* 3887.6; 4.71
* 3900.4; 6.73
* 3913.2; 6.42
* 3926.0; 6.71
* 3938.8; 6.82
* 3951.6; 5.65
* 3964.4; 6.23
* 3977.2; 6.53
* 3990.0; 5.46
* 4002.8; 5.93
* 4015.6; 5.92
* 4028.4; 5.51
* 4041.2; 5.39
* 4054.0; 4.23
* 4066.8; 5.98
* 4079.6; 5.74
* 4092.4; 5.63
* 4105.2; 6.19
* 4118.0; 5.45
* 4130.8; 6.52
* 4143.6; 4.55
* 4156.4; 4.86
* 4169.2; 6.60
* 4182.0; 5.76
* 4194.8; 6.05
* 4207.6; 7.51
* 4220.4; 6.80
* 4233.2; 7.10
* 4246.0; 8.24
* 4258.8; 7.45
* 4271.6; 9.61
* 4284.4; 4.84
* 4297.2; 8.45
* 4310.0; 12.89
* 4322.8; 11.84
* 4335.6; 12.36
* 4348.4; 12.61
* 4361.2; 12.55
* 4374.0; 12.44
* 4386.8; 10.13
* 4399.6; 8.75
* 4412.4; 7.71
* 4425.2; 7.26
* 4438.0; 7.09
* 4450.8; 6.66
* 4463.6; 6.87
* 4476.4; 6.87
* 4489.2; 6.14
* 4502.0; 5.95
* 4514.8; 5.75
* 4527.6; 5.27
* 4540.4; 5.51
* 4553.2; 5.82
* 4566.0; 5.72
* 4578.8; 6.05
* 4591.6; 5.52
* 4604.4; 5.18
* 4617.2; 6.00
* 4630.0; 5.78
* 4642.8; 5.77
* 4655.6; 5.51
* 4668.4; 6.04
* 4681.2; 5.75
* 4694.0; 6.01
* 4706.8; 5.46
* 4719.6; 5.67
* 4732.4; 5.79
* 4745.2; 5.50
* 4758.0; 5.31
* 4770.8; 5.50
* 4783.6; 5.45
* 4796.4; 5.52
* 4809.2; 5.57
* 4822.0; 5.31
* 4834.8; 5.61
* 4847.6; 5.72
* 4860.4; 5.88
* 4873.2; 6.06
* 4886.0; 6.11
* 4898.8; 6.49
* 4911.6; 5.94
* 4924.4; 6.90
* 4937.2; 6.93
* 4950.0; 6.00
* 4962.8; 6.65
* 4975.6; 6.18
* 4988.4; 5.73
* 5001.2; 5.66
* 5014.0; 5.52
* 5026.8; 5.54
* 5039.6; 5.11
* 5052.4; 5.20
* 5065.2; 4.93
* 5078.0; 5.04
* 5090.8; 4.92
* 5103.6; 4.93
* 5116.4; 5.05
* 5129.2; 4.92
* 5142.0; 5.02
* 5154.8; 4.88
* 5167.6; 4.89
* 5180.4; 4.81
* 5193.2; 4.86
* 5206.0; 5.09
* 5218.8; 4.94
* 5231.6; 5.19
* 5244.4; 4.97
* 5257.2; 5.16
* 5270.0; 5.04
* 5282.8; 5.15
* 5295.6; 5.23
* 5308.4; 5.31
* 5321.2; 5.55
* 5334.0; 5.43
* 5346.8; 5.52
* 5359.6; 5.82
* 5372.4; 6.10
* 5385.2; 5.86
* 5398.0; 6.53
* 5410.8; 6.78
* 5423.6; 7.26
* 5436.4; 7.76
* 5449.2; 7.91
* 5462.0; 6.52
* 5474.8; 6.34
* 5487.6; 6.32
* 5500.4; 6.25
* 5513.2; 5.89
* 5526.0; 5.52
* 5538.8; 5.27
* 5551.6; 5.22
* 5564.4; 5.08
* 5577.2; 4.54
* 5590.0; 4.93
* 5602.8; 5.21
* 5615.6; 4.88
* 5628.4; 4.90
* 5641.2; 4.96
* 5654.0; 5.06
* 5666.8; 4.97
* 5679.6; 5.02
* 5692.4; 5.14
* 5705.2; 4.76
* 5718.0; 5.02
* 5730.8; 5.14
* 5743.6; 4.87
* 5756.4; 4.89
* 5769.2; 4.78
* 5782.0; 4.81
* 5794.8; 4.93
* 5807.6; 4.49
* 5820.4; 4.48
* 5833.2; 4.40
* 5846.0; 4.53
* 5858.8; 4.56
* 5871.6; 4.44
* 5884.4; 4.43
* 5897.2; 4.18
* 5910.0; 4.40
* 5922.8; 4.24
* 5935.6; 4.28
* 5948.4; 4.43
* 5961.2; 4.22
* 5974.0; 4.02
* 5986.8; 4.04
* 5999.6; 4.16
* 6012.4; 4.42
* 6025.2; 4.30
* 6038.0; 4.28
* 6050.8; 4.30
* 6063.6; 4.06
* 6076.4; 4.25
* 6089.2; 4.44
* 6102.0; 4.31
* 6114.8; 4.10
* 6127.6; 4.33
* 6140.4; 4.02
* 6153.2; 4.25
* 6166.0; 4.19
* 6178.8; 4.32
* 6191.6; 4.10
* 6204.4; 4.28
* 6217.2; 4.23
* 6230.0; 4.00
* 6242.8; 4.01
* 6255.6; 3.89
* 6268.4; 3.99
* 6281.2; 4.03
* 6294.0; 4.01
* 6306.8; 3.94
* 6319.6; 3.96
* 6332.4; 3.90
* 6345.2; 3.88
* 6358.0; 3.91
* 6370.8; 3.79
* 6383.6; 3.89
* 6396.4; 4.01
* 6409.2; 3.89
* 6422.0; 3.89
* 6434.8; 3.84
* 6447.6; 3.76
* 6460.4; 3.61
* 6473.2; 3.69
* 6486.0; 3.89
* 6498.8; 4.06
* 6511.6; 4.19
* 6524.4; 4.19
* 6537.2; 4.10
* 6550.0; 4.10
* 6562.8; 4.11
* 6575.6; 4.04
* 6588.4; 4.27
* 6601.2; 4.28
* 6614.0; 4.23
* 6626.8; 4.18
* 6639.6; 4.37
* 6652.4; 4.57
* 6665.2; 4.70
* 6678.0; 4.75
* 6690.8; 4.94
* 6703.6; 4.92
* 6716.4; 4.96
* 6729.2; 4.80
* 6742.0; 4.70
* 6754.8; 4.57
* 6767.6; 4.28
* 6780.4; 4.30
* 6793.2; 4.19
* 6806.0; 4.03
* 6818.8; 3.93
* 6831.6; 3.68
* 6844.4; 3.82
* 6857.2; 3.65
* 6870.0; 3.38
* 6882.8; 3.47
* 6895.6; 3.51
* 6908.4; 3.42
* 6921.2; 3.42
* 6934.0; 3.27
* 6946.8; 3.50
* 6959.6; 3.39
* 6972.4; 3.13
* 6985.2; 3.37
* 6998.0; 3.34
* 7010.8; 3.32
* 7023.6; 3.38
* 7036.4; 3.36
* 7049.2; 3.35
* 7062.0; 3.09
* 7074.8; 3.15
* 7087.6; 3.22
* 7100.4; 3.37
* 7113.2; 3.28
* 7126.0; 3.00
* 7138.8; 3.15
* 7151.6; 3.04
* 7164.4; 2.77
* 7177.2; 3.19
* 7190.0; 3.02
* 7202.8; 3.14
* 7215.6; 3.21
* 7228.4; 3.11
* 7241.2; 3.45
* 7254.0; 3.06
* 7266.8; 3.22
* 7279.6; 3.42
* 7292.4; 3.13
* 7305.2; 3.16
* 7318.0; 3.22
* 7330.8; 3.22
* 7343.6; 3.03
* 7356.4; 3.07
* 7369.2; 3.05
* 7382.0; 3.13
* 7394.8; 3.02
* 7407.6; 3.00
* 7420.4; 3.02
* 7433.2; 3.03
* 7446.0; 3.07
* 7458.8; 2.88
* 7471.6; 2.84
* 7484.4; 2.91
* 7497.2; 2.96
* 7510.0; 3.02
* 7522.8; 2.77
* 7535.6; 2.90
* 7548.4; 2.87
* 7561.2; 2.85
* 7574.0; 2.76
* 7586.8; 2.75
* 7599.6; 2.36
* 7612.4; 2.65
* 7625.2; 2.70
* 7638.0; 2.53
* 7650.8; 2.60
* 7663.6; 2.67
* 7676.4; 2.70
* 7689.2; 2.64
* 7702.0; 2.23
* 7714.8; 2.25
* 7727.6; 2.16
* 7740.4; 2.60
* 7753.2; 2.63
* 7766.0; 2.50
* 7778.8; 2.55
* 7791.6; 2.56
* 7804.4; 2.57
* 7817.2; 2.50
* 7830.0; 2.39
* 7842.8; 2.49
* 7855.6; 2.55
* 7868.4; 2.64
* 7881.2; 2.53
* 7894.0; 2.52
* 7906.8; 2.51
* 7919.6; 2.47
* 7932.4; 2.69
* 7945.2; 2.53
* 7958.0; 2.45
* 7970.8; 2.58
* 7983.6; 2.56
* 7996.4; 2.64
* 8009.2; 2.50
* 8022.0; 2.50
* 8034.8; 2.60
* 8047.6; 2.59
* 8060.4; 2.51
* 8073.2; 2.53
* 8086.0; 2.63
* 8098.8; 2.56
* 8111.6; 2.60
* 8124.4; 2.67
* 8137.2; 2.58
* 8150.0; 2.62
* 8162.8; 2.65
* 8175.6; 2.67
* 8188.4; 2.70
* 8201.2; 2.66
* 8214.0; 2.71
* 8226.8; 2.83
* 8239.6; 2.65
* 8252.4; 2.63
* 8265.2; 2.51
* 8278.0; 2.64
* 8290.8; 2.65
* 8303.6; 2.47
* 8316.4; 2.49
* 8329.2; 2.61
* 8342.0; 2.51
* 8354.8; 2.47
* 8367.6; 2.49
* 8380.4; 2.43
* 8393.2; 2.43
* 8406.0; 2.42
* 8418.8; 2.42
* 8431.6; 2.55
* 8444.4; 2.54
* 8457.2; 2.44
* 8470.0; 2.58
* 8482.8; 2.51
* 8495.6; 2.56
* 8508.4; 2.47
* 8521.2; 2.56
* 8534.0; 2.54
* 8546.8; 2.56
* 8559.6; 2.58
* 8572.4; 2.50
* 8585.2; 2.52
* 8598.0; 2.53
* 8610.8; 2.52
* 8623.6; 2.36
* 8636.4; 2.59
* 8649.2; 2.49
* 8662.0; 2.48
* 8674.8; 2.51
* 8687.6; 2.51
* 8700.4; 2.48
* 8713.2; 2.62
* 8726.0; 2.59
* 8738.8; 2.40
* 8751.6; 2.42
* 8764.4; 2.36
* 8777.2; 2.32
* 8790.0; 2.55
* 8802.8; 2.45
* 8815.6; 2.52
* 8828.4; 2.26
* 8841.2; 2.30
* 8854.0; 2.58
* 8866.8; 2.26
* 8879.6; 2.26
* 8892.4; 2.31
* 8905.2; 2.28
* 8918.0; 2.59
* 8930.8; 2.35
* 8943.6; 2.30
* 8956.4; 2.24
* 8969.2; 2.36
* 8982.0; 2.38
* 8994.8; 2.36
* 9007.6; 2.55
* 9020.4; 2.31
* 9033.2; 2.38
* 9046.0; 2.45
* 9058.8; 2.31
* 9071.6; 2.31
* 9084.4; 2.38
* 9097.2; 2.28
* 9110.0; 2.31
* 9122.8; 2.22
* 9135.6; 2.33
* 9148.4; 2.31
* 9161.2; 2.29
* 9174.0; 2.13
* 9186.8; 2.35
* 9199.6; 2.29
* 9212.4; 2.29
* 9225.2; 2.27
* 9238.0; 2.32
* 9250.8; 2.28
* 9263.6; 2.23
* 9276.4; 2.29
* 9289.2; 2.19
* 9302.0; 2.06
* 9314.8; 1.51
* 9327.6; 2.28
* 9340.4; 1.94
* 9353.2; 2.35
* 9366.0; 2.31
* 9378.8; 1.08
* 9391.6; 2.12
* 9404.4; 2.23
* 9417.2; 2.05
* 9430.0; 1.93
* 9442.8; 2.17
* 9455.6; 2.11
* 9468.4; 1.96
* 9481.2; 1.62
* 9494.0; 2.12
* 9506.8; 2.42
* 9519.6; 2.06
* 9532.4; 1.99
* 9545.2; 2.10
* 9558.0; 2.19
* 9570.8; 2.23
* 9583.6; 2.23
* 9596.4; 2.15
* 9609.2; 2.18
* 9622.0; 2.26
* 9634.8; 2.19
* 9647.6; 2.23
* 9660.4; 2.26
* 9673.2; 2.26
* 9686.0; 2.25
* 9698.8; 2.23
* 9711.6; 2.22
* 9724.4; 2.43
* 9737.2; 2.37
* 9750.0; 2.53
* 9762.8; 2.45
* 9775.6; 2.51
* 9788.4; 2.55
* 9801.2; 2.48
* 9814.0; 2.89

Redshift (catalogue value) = 2.530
